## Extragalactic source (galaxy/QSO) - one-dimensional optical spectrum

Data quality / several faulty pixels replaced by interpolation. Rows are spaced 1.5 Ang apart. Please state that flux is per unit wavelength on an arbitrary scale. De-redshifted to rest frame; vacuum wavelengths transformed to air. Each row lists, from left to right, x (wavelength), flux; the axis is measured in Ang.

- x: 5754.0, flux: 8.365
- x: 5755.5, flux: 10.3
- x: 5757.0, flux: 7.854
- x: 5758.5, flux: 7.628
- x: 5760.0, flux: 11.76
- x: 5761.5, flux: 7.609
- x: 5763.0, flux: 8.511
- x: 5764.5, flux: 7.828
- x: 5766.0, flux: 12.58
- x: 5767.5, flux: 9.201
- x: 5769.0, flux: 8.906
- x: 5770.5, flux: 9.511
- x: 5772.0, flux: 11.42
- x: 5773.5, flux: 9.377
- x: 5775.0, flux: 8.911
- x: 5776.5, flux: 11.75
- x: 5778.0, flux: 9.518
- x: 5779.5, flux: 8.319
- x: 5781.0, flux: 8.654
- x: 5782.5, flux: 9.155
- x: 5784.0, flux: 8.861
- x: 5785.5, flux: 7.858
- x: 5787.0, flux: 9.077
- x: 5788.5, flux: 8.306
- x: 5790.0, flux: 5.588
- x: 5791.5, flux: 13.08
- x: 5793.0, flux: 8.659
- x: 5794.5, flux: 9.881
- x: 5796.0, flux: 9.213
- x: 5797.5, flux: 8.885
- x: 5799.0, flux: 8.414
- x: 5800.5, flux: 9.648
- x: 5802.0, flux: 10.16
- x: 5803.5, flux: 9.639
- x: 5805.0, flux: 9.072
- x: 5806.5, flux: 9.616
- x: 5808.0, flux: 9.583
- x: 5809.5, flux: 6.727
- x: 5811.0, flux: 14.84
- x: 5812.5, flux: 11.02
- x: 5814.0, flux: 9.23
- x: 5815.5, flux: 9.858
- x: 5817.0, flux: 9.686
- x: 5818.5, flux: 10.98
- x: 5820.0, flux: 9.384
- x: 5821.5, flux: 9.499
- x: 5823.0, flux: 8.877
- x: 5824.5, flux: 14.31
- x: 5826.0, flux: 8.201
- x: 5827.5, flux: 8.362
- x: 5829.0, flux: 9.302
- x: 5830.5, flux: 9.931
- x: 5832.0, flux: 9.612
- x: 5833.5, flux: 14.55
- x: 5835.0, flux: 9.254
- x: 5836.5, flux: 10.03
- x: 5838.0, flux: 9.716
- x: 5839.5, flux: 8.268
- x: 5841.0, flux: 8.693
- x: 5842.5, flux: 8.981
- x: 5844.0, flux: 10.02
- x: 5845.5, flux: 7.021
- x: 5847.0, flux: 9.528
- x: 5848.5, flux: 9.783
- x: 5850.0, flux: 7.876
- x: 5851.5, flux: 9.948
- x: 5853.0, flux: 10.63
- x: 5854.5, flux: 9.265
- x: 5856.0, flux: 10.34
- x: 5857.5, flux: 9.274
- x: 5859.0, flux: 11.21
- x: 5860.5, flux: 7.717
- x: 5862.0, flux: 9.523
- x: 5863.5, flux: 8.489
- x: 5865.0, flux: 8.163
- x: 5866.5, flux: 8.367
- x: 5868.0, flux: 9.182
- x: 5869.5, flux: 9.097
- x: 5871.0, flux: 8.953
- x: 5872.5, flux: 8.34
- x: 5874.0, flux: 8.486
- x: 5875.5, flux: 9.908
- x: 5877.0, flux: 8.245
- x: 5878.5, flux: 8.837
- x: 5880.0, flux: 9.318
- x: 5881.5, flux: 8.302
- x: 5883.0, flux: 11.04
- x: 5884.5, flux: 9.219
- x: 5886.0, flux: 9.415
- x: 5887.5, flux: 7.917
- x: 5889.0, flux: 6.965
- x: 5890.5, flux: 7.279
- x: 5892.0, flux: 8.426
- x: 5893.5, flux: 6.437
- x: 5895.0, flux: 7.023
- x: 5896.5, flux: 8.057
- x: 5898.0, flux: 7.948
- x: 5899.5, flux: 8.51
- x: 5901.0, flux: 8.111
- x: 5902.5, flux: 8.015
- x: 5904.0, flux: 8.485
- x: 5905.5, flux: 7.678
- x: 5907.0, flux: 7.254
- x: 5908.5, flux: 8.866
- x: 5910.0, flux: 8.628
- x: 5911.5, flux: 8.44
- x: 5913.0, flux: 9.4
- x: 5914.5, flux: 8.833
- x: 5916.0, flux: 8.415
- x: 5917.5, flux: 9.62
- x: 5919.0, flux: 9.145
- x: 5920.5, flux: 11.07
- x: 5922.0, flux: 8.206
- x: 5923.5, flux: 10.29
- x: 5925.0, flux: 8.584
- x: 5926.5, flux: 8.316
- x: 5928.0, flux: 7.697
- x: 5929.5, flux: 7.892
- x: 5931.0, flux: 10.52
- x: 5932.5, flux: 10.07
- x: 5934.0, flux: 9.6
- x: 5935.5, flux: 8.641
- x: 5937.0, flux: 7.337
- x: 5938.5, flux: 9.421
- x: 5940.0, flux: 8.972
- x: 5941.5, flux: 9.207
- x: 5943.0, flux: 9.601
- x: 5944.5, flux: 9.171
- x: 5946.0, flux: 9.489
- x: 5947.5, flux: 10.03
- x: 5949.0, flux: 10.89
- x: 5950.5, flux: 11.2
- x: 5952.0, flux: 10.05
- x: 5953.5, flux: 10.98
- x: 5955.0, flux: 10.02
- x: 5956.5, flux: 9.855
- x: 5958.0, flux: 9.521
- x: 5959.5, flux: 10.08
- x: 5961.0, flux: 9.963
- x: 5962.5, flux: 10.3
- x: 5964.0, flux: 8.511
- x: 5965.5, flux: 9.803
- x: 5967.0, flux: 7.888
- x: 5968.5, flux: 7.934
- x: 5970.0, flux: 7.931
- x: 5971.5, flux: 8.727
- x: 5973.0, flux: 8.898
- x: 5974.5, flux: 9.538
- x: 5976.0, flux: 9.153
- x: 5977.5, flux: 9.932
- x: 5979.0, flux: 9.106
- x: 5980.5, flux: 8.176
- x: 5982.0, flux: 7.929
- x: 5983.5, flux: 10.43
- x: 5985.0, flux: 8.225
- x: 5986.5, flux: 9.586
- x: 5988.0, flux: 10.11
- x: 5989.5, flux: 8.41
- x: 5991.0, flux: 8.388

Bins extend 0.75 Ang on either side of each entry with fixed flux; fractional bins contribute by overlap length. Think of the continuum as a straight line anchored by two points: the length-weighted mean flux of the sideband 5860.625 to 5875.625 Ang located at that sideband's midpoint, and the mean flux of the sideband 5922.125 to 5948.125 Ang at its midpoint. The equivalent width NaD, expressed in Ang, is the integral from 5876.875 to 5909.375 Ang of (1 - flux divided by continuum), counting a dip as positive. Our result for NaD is 2.3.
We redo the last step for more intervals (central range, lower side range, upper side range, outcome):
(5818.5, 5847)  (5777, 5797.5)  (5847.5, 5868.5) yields -1.7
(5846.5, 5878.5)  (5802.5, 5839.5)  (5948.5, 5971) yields 2.4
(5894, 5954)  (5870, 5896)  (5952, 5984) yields -0.7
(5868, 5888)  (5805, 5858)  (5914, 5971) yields 1.2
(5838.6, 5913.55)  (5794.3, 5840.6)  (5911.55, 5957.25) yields 7.3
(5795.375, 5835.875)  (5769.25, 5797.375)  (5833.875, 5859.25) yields -2.4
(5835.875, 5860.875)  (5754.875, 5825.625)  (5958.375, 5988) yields 0.2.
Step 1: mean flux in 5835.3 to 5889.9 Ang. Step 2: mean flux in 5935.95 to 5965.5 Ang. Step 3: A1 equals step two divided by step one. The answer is 1.1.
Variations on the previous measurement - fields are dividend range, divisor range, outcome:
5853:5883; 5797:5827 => 0.92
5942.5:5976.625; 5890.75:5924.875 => 1.13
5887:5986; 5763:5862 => 0.93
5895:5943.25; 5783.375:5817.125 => 0.93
